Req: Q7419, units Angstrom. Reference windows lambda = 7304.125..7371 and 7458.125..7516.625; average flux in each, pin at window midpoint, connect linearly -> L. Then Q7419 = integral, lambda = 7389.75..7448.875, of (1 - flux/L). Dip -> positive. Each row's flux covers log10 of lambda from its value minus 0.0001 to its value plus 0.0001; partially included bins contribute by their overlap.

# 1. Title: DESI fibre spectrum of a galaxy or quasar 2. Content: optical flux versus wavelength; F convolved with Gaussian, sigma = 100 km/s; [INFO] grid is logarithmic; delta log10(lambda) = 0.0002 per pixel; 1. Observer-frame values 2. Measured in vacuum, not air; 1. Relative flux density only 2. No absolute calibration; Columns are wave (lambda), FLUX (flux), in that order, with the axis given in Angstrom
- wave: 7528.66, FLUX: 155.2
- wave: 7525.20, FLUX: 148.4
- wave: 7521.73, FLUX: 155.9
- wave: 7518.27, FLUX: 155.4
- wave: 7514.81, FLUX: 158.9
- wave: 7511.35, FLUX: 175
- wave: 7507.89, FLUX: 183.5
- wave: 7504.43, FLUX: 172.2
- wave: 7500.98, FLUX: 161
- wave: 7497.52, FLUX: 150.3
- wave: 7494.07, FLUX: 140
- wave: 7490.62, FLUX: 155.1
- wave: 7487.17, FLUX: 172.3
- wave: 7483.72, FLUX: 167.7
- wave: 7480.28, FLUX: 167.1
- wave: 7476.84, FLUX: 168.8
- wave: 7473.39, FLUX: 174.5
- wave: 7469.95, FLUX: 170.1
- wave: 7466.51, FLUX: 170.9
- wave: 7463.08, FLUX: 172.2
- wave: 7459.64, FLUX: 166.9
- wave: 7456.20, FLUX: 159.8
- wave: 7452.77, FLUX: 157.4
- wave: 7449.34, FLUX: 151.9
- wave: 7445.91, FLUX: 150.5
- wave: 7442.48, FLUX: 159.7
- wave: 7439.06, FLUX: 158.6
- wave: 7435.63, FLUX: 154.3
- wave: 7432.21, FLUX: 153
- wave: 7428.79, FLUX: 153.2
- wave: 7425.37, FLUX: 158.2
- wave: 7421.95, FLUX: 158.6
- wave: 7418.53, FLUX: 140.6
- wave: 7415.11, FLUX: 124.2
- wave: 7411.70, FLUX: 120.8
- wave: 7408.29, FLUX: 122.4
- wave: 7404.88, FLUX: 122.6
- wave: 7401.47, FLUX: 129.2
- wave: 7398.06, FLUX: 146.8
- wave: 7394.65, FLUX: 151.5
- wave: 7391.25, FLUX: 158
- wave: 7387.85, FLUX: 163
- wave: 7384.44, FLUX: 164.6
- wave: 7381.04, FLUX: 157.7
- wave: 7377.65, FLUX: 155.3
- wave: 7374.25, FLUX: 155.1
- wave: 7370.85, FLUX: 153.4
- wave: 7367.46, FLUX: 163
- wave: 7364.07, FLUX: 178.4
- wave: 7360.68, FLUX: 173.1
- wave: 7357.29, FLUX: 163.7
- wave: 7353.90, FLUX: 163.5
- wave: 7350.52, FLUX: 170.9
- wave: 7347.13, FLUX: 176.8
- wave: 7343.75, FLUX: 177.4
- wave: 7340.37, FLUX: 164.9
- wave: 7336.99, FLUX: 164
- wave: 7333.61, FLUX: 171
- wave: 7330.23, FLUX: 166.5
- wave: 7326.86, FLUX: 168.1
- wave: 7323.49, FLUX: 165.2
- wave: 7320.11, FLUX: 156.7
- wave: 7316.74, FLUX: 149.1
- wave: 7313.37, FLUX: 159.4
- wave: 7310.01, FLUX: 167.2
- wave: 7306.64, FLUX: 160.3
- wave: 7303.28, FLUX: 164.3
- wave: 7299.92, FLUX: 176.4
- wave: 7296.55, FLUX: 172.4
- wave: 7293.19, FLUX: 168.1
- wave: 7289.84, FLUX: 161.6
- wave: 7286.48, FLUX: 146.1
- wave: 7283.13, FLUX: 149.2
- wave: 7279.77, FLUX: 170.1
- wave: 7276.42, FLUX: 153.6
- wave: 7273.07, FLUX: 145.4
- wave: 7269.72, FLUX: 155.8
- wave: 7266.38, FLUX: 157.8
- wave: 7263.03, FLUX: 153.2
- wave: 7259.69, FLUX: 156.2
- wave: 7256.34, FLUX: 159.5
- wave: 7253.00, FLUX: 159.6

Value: 7.5 Angstrom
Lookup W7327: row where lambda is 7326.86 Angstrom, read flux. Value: 168.1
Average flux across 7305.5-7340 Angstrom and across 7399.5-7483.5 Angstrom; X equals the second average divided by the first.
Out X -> 0.94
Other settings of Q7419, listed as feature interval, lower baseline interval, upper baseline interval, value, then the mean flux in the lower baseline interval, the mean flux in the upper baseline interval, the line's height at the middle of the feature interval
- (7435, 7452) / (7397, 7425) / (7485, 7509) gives -1.3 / 134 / 162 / 144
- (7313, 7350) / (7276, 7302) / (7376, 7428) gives -2.3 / 163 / 145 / 156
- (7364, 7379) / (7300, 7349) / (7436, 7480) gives 0.5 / 165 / 163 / 165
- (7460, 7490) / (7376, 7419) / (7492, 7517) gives -2.4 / 143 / 163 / 157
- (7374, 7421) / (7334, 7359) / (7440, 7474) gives 6.4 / 169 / 163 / 166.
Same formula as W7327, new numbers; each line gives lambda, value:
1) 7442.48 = 159.7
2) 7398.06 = 146.8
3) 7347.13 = 176.8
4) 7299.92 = 176.4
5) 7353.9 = 163.5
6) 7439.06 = 158.6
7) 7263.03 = 153.2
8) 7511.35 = 175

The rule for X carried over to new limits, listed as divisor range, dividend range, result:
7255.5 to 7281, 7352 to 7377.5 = 1.05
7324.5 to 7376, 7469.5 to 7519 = 0.99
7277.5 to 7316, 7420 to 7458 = 0.96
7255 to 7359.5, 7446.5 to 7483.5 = 1.02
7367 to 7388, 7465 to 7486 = 1.07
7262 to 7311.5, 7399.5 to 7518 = 0.97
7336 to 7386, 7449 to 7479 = 1.01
